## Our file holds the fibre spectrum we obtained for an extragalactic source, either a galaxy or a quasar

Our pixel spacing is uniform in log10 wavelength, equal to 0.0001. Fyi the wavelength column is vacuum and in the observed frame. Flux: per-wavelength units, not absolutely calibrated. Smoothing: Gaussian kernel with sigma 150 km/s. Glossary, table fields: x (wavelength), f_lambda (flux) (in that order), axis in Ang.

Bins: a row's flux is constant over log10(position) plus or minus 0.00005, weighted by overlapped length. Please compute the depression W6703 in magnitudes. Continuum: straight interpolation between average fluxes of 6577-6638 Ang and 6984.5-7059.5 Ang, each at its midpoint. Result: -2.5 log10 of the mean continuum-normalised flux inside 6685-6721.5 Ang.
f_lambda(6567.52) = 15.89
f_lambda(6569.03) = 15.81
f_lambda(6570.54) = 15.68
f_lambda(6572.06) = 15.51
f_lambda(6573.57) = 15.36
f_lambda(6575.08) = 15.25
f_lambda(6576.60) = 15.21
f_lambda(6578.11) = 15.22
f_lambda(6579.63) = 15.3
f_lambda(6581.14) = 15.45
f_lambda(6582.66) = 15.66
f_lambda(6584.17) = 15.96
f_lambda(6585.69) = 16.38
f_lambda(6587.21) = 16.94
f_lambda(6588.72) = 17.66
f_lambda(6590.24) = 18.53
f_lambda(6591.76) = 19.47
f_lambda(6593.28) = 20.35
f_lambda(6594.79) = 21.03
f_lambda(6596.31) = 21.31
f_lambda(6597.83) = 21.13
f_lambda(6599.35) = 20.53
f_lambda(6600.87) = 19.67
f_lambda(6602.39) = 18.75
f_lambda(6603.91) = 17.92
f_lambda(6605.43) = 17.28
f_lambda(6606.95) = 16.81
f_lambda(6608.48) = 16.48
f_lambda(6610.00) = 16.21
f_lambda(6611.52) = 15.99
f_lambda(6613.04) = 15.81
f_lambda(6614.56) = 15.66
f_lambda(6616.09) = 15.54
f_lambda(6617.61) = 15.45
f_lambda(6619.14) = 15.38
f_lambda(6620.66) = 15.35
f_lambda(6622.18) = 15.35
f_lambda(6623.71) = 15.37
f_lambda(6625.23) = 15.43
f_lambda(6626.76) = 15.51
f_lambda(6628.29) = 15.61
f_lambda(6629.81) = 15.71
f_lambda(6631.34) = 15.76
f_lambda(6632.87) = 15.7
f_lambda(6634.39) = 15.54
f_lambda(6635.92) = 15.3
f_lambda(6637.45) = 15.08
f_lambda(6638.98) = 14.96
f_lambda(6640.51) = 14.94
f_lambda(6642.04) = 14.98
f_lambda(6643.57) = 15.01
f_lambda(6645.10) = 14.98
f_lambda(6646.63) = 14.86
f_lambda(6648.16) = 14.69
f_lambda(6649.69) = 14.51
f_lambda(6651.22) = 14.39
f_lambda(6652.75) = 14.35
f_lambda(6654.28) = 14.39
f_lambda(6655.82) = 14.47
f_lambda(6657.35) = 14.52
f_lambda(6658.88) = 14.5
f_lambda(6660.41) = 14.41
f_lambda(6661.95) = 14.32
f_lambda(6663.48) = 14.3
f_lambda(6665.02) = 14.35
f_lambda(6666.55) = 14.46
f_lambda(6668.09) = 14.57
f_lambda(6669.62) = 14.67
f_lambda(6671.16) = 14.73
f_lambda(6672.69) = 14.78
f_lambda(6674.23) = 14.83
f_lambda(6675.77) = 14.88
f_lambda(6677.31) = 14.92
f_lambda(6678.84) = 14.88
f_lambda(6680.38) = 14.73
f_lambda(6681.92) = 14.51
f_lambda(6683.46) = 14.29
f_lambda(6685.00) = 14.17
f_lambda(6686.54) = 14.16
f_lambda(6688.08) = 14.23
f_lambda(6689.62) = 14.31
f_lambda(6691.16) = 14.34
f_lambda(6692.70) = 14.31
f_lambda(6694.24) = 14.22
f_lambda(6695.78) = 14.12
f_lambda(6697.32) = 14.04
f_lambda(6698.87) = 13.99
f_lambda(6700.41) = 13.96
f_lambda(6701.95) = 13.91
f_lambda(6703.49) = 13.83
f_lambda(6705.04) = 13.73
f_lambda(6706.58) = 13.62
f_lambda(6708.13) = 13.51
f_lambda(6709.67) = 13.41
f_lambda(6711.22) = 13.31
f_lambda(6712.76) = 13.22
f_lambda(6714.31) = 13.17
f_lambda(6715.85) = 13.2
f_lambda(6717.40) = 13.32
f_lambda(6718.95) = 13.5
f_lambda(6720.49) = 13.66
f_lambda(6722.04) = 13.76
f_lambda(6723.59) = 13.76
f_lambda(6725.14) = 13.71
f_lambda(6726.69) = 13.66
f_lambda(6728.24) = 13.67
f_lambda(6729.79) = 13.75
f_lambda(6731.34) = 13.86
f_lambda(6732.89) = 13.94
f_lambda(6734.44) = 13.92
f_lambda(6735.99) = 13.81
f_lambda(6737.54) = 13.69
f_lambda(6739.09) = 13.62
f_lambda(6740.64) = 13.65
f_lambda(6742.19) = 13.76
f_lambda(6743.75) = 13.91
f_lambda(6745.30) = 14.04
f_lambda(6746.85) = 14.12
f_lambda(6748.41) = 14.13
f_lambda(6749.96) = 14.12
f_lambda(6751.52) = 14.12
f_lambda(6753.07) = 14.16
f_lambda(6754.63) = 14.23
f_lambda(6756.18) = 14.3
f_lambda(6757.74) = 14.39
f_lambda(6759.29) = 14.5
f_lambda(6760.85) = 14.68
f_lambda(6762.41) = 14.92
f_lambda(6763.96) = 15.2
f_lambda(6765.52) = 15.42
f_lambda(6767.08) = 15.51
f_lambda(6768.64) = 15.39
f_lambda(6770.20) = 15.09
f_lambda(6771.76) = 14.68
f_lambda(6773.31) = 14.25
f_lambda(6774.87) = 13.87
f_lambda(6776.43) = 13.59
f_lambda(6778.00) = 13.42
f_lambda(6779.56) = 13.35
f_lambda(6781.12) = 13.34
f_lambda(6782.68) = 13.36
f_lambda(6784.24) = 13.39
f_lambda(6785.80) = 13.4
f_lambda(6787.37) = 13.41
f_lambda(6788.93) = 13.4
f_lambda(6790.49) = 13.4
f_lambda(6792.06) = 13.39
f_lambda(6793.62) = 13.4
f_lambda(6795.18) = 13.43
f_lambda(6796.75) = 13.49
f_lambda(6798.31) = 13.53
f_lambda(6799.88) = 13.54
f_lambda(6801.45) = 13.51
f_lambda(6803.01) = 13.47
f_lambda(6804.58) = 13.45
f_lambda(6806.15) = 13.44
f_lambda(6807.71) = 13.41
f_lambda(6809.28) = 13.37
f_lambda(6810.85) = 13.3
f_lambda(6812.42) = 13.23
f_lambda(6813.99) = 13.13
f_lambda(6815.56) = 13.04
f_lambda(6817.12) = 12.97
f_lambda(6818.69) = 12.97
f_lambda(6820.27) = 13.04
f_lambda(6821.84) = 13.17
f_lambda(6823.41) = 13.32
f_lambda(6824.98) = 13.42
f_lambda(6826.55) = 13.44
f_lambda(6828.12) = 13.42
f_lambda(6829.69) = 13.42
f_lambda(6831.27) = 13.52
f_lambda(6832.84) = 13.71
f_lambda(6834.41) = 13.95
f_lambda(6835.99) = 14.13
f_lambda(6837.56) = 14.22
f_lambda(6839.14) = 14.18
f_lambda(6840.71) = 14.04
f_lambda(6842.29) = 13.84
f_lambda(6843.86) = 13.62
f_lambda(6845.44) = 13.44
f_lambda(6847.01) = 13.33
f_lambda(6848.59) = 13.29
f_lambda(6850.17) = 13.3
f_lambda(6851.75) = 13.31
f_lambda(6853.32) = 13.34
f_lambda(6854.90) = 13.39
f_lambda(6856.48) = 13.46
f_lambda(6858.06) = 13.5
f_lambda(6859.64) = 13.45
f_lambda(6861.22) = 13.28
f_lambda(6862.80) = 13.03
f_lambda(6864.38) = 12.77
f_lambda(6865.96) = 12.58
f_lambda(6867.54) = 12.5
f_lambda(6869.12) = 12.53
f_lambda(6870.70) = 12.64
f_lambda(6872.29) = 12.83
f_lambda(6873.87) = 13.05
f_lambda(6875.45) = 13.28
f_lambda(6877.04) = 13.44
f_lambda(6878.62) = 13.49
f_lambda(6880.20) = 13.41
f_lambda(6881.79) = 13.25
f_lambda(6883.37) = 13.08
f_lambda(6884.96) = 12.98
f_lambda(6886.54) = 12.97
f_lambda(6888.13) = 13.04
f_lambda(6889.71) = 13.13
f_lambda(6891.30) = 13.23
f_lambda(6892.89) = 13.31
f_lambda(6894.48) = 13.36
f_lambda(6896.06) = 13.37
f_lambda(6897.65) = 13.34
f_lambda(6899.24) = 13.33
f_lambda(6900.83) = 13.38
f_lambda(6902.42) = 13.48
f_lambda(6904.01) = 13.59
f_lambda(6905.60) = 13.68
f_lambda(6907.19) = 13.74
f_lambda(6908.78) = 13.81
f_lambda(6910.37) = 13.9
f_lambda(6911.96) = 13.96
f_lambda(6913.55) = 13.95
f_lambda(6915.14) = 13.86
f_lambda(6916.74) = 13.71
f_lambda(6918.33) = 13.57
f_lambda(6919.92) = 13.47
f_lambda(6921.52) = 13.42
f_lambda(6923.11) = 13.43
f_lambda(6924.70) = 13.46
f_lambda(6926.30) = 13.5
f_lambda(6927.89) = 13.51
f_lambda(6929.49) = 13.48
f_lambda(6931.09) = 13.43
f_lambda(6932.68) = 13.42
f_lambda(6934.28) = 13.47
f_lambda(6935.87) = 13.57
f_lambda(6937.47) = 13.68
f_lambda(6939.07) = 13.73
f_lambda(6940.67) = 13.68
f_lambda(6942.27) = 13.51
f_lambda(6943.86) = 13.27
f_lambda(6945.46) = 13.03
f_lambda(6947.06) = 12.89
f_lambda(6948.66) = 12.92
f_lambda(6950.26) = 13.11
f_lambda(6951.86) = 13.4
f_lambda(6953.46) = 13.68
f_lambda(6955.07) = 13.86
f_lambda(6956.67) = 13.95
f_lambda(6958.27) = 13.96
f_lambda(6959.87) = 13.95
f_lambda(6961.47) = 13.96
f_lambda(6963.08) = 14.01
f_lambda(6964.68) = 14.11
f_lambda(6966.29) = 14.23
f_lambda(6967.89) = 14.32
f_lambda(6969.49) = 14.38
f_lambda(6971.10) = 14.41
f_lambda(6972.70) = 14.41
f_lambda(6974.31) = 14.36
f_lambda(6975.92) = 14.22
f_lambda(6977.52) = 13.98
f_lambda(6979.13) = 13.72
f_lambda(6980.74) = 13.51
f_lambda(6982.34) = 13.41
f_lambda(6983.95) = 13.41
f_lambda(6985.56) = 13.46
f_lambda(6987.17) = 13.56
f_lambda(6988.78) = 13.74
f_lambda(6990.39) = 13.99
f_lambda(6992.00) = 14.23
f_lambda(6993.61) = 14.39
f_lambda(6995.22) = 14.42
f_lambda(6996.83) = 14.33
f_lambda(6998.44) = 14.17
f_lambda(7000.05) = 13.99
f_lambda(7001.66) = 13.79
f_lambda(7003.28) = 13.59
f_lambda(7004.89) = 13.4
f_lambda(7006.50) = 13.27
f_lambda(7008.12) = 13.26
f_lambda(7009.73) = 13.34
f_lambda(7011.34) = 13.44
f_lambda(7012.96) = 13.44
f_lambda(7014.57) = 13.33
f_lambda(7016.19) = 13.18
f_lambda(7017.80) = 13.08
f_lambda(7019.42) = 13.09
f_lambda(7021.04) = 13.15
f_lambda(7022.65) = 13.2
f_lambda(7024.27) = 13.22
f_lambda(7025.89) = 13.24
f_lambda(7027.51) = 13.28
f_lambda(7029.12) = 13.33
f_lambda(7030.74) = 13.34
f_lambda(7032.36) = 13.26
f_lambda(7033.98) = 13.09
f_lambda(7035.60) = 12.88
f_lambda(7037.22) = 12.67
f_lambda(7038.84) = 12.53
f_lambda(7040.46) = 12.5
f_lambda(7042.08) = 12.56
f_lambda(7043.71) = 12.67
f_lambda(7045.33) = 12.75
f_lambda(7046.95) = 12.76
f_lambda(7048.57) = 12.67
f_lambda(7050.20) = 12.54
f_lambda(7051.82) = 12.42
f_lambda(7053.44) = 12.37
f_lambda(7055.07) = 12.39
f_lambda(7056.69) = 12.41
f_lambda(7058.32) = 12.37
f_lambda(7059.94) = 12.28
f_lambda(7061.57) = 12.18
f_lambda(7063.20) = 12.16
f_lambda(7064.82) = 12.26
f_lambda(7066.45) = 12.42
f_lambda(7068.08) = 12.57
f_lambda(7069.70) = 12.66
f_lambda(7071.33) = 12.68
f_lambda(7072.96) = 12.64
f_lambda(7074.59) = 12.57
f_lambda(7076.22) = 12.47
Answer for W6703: 0.161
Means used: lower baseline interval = 16.8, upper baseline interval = 13.2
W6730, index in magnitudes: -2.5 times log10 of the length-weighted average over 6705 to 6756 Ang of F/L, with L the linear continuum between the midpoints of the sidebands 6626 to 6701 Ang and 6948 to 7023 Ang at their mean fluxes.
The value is 0.06 mag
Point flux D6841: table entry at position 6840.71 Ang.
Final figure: 14.04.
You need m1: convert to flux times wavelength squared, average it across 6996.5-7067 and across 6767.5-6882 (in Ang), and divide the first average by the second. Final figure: 1.02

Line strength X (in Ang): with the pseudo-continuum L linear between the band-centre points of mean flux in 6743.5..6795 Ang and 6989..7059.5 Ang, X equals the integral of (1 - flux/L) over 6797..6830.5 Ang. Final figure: 1.5 Ang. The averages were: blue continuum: 14.1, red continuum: 13.2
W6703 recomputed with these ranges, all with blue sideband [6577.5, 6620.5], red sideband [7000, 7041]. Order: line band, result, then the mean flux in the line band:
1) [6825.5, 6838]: 0.10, 13.7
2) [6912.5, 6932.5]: 0.05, 13.6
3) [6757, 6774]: 0.06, 14.9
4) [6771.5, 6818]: 0.15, 13.5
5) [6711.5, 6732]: 0.19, 13.5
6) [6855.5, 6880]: 0.13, 13.1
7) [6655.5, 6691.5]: 0.15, 14.5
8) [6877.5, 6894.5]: 0.11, 13.2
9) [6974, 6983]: -0.02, 13.9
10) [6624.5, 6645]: 0.12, 15.3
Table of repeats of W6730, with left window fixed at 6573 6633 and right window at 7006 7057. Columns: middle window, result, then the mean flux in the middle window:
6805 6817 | 0.13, 13.3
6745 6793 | 0.09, 14.1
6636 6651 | 0.11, 14.9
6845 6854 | 0.10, 13.3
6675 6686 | 0.11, 14.6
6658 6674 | 0.12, 14.5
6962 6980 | -0.05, 14.2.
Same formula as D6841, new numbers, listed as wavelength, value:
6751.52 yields 14.12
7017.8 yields 13.08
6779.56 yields 13.35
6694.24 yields 14.22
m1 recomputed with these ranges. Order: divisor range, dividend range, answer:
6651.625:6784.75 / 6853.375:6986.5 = 1.01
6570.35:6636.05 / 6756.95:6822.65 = 0.87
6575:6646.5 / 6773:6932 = 0.87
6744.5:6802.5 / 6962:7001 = 1.06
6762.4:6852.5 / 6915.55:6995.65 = 1.05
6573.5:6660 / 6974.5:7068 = 0.92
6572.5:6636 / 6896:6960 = 0.89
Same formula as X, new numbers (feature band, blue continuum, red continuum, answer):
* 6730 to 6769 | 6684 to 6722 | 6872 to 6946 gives -1.6 Ang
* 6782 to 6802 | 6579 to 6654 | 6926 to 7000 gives 2.2 Ang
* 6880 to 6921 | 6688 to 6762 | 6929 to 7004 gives 1.1 Ang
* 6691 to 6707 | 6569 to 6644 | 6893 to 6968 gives 1.7 Ang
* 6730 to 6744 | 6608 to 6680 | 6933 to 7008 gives 0.9 Ang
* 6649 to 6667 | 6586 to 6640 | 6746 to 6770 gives 2.0 Ang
